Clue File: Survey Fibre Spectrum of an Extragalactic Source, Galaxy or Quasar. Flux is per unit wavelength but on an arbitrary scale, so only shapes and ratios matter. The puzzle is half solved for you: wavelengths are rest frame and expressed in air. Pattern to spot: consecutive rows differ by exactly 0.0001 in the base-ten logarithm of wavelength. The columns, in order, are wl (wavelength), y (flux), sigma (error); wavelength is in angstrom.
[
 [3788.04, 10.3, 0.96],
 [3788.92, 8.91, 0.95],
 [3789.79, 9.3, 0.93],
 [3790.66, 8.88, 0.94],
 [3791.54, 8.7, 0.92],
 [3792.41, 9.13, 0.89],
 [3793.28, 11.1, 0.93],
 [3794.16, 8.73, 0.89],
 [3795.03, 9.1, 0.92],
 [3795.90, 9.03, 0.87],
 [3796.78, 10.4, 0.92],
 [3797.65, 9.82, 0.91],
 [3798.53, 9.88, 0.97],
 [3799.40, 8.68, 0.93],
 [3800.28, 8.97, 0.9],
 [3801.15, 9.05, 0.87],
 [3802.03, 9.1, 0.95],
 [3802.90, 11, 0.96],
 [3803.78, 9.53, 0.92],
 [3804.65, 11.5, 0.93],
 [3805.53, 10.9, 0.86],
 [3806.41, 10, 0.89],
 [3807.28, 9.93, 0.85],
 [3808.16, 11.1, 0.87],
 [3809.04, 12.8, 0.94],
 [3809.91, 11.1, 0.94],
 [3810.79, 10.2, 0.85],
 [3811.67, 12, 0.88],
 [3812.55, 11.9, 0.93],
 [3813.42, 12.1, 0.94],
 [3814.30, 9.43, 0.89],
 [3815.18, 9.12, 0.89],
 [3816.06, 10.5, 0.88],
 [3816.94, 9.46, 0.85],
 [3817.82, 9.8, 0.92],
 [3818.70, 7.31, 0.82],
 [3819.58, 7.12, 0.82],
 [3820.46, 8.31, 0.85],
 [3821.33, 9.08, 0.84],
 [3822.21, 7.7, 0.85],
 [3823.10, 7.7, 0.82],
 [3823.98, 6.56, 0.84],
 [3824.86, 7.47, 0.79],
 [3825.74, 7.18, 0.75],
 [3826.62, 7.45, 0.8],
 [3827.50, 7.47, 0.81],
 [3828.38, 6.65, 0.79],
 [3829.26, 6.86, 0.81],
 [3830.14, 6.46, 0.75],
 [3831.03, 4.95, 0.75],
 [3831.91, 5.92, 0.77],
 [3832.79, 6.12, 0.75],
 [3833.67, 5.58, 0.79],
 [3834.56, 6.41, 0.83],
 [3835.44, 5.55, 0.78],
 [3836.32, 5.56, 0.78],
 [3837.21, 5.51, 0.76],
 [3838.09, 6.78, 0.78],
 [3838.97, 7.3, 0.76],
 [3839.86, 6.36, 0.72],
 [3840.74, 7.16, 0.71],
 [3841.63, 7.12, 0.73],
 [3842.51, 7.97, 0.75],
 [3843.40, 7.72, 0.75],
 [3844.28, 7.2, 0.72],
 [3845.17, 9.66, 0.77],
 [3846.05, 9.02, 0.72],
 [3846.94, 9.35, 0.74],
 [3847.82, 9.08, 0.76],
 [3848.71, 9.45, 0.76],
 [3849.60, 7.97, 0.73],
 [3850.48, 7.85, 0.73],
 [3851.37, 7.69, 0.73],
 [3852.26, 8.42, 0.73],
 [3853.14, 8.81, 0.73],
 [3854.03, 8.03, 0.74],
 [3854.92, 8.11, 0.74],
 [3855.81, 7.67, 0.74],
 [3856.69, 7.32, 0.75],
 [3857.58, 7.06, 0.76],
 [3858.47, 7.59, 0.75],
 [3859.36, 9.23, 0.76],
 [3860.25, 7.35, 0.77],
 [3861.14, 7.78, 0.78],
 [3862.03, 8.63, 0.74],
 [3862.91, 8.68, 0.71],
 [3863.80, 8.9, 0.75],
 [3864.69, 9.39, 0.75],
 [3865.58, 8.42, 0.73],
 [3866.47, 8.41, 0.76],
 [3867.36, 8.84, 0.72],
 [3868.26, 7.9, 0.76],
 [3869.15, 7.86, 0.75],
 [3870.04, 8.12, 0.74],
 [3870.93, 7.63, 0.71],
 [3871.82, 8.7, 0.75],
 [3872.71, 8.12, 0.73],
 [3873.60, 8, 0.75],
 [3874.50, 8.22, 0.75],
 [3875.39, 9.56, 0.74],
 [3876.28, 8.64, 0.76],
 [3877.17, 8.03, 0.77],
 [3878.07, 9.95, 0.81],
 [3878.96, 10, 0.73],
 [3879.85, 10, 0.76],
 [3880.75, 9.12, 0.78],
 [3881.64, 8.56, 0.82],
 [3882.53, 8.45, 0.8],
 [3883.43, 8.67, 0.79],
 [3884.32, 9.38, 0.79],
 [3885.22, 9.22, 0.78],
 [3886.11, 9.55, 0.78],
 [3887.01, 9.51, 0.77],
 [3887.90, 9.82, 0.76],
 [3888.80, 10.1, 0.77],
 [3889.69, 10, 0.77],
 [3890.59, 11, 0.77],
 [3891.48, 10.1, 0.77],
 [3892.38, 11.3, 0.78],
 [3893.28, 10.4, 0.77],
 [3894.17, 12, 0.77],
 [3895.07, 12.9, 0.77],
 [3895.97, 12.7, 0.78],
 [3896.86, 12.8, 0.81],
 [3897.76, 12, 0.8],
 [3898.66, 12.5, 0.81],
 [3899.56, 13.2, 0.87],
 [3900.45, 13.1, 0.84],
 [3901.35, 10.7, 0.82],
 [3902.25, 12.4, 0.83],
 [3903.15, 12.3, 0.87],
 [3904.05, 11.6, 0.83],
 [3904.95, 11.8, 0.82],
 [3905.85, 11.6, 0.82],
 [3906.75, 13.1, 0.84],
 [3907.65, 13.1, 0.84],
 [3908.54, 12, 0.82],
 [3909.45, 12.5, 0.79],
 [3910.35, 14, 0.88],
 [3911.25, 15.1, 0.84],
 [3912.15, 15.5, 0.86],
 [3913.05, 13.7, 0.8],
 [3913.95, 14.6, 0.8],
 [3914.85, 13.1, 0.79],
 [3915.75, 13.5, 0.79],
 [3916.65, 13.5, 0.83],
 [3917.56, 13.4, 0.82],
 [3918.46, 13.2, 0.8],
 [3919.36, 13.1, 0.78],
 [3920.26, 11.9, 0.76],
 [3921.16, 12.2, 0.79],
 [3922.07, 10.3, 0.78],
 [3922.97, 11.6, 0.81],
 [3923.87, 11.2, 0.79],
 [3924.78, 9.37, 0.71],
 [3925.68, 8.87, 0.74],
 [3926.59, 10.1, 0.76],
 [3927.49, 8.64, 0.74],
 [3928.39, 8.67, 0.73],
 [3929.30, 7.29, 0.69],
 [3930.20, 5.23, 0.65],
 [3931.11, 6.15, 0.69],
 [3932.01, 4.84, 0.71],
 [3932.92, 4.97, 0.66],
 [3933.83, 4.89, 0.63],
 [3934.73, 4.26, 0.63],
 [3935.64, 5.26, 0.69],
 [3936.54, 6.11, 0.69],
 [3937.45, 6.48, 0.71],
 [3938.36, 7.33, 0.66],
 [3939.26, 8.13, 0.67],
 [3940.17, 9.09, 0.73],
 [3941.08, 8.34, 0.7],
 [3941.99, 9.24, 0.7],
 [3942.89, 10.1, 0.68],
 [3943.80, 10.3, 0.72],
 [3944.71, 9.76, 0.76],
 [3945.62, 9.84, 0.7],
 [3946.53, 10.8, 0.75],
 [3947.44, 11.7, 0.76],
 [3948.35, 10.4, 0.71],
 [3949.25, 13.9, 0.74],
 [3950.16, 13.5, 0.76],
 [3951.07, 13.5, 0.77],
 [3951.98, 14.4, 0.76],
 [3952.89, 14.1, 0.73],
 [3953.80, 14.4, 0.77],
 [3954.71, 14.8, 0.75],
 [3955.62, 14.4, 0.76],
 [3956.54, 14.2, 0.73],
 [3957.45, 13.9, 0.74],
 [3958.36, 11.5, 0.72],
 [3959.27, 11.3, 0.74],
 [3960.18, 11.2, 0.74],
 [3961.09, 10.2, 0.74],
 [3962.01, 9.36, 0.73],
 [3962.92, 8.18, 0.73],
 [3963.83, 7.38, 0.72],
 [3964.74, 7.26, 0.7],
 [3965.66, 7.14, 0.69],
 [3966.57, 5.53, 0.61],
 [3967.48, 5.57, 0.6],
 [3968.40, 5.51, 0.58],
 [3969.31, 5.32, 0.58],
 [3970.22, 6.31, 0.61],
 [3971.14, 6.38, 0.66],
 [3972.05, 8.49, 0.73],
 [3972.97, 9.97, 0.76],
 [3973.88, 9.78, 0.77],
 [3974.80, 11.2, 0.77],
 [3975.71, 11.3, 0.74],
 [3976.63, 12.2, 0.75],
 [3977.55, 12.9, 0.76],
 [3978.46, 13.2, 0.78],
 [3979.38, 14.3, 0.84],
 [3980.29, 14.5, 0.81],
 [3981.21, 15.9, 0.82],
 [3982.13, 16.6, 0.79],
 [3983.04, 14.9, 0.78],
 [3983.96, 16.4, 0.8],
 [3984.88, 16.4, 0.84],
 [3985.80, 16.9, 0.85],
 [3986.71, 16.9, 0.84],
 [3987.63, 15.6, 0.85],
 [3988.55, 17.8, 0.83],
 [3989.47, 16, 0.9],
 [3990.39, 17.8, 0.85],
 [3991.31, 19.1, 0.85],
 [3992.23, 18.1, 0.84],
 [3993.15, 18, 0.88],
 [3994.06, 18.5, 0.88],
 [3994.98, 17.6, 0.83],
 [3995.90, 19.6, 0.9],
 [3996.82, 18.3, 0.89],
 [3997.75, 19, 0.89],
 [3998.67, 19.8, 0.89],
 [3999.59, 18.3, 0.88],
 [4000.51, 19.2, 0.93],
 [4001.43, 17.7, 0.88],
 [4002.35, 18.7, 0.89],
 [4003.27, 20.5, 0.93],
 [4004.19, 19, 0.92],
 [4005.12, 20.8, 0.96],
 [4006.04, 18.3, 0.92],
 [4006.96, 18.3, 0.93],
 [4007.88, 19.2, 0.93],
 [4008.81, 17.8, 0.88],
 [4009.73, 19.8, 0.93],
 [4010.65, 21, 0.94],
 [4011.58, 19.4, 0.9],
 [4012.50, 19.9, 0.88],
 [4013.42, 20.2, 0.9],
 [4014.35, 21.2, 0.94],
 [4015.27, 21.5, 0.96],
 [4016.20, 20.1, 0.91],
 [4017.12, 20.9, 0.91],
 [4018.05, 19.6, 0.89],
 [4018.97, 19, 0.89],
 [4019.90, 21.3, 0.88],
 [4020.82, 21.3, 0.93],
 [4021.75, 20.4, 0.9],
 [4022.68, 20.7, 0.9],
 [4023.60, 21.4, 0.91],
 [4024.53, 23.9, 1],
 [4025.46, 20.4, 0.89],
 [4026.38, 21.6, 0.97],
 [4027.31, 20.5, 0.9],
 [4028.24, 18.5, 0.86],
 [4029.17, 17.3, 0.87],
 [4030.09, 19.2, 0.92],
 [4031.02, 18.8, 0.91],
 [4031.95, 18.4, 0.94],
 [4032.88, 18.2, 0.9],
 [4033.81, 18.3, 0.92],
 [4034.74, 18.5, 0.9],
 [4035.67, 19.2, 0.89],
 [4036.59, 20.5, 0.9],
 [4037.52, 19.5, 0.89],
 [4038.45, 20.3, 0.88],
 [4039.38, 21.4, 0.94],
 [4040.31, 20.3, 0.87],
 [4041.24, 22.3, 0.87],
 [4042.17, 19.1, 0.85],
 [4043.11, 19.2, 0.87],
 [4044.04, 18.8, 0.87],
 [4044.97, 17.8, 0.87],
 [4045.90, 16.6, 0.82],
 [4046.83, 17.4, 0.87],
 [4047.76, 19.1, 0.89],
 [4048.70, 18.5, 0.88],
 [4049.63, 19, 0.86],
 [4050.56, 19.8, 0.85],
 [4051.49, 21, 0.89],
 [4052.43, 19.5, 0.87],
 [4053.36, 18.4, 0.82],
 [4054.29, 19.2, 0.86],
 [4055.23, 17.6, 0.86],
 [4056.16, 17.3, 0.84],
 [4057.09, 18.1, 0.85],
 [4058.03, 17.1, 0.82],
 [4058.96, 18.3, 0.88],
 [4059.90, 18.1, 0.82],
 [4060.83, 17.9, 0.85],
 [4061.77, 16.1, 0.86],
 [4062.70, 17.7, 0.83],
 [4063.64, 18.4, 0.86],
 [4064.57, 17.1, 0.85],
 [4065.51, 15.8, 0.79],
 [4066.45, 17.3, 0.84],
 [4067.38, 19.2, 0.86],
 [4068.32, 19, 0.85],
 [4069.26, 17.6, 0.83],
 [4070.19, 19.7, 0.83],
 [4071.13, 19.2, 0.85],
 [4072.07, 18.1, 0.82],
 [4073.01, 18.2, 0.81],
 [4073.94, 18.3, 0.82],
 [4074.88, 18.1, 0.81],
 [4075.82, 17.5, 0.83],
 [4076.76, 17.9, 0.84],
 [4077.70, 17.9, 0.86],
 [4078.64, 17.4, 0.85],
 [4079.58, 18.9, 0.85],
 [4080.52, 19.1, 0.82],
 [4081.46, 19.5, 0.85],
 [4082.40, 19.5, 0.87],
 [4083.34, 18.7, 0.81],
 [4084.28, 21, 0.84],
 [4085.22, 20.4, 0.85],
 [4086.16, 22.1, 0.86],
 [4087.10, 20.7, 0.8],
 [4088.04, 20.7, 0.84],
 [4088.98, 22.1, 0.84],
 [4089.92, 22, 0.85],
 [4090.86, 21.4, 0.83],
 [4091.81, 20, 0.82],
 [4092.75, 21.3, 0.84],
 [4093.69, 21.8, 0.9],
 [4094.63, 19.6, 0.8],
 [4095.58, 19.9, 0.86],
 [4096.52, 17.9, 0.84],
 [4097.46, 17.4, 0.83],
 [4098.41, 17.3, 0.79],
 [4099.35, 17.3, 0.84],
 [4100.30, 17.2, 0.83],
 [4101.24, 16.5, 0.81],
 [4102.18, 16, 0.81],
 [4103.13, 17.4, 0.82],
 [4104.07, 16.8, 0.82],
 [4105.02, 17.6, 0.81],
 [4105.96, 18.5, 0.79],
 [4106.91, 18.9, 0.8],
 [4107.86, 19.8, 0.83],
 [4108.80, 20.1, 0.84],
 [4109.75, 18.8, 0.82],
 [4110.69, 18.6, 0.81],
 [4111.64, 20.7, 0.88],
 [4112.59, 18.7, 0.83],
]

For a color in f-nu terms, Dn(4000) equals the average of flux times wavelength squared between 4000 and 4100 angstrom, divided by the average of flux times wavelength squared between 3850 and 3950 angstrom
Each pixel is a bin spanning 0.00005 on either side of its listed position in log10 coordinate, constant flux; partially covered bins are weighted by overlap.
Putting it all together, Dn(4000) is 2.11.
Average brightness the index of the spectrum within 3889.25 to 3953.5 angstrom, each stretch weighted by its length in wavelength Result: 10.9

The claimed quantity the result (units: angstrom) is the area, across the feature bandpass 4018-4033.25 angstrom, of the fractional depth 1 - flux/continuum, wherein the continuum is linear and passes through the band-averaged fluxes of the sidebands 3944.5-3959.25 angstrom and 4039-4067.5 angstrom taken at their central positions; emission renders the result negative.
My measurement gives -2.8 angstrom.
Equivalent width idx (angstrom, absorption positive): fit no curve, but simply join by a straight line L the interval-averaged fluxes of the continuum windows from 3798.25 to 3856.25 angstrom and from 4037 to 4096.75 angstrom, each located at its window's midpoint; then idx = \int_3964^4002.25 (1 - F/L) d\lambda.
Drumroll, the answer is 3.8 angstrom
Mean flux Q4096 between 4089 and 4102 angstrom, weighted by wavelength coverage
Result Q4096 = 19.2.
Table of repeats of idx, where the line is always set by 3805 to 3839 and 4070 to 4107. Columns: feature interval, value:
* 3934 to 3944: 4.2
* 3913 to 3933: 3.0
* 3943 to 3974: 7.7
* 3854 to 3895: 5.9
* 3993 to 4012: -4.2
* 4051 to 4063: -0.3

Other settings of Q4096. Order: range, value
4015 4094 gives 19.3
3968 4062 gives 17.7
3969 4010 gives 15.9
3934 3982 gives 10.2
